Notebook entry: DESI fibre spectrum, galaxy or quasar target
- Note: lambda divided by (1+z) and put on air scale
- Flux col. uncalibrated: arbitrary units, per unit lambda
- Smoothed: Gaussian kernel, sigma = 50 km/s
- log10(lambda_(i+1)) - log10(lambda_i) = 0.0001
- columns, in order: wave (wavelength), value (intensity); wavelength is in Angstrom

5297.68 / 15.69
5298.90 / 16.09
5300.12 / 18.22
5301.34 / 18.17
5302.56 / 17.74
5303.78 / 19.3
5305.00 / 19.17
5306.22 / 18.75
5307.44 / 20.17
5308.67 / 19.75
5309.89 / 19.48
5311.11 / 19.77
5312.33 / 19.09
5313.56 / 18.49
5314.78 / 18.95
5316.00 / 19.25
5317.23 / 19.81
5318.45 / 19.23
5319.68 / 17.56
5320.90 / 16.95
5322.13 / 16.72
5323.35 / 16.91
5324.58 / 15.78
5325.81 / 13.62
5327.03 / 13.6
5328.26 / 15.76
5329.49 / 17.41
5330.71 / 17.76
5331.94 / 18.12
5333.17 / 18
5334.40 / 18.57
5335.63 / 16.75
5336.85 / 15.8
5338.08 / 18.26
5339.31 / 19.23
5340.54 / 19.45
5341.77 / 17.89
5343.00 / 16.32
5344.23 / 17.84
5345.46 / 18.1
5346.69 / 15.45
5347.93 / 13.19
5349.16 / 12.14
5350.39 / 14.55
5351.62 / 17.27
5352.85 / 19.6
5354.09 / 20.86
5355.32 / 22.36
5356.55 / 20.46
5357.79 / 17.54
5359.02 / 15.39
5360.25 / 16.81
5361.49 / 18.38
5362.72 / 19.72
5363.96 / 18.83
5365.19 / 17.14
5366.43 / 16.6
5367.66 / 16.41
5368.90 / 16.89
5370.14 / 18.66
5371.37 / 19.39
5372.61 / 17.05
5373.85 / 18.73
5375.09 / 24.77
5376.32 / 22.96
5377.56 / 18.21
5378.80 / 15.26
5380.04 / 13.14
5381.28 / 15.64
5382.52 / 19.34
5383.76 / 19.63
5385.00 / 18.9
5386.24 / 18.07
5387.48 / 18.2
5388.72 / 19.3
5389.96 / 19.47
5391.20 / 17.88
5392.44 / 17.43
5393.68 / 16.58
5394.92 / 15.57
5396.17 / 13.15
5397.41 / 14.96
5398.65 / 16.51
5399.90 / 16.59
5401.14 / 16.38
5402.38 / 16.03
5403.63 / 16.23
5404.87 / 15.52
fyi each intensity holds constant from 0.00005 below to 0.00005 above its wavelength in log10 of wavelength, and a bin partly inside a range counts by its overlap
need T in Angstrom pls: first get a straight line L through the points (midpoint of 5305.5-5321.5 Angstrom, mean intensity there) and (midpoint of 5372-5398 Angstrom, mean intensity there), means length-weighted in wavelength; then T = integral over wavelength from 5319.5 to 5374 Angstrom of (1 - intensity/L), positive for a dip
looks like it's 3.4 Angstrom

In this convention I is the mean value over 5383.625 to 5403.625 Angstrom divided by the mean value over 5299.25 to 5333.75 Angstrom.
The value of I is 0.95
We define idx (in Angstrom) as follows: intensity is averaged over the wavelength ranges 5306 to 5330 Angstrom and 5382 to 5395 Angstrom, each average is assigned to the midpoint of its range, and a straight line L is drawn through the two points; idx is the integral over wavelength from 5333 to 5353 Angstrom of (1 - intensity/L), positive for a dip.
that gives 1.3 Angstrom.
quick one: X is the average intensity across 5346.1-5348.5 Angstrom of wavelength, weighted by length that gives 14.3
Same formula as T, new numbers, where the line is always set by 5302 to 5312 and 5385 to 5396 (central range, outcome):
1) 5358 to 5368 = 0.4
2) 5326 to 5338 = 1.3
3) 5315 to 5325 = 0.6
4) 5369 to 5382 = -0.3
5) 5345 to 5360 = 1.0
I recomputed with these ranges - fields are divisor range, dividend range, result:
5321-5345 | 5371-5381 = 1.09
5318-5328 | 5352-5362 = 1.16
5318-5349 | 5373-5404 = 1.04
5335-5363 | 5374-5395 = 1.05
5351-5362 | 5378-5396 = 0.93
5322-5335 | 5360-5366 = 1.10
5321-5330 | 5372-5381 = 1.17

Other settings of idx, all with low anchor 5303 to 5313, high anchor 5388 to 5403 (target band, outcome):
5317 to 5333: 1.7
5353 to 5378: -1.8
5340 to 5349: 0.8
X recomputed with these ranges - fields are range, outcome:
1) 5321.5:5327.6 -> 15.3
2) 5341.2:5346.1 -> 17.5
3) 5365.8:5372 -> 17.6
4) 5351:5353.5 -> 18.4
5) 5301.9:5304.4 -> 18.5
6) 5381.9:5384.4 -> 19.5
